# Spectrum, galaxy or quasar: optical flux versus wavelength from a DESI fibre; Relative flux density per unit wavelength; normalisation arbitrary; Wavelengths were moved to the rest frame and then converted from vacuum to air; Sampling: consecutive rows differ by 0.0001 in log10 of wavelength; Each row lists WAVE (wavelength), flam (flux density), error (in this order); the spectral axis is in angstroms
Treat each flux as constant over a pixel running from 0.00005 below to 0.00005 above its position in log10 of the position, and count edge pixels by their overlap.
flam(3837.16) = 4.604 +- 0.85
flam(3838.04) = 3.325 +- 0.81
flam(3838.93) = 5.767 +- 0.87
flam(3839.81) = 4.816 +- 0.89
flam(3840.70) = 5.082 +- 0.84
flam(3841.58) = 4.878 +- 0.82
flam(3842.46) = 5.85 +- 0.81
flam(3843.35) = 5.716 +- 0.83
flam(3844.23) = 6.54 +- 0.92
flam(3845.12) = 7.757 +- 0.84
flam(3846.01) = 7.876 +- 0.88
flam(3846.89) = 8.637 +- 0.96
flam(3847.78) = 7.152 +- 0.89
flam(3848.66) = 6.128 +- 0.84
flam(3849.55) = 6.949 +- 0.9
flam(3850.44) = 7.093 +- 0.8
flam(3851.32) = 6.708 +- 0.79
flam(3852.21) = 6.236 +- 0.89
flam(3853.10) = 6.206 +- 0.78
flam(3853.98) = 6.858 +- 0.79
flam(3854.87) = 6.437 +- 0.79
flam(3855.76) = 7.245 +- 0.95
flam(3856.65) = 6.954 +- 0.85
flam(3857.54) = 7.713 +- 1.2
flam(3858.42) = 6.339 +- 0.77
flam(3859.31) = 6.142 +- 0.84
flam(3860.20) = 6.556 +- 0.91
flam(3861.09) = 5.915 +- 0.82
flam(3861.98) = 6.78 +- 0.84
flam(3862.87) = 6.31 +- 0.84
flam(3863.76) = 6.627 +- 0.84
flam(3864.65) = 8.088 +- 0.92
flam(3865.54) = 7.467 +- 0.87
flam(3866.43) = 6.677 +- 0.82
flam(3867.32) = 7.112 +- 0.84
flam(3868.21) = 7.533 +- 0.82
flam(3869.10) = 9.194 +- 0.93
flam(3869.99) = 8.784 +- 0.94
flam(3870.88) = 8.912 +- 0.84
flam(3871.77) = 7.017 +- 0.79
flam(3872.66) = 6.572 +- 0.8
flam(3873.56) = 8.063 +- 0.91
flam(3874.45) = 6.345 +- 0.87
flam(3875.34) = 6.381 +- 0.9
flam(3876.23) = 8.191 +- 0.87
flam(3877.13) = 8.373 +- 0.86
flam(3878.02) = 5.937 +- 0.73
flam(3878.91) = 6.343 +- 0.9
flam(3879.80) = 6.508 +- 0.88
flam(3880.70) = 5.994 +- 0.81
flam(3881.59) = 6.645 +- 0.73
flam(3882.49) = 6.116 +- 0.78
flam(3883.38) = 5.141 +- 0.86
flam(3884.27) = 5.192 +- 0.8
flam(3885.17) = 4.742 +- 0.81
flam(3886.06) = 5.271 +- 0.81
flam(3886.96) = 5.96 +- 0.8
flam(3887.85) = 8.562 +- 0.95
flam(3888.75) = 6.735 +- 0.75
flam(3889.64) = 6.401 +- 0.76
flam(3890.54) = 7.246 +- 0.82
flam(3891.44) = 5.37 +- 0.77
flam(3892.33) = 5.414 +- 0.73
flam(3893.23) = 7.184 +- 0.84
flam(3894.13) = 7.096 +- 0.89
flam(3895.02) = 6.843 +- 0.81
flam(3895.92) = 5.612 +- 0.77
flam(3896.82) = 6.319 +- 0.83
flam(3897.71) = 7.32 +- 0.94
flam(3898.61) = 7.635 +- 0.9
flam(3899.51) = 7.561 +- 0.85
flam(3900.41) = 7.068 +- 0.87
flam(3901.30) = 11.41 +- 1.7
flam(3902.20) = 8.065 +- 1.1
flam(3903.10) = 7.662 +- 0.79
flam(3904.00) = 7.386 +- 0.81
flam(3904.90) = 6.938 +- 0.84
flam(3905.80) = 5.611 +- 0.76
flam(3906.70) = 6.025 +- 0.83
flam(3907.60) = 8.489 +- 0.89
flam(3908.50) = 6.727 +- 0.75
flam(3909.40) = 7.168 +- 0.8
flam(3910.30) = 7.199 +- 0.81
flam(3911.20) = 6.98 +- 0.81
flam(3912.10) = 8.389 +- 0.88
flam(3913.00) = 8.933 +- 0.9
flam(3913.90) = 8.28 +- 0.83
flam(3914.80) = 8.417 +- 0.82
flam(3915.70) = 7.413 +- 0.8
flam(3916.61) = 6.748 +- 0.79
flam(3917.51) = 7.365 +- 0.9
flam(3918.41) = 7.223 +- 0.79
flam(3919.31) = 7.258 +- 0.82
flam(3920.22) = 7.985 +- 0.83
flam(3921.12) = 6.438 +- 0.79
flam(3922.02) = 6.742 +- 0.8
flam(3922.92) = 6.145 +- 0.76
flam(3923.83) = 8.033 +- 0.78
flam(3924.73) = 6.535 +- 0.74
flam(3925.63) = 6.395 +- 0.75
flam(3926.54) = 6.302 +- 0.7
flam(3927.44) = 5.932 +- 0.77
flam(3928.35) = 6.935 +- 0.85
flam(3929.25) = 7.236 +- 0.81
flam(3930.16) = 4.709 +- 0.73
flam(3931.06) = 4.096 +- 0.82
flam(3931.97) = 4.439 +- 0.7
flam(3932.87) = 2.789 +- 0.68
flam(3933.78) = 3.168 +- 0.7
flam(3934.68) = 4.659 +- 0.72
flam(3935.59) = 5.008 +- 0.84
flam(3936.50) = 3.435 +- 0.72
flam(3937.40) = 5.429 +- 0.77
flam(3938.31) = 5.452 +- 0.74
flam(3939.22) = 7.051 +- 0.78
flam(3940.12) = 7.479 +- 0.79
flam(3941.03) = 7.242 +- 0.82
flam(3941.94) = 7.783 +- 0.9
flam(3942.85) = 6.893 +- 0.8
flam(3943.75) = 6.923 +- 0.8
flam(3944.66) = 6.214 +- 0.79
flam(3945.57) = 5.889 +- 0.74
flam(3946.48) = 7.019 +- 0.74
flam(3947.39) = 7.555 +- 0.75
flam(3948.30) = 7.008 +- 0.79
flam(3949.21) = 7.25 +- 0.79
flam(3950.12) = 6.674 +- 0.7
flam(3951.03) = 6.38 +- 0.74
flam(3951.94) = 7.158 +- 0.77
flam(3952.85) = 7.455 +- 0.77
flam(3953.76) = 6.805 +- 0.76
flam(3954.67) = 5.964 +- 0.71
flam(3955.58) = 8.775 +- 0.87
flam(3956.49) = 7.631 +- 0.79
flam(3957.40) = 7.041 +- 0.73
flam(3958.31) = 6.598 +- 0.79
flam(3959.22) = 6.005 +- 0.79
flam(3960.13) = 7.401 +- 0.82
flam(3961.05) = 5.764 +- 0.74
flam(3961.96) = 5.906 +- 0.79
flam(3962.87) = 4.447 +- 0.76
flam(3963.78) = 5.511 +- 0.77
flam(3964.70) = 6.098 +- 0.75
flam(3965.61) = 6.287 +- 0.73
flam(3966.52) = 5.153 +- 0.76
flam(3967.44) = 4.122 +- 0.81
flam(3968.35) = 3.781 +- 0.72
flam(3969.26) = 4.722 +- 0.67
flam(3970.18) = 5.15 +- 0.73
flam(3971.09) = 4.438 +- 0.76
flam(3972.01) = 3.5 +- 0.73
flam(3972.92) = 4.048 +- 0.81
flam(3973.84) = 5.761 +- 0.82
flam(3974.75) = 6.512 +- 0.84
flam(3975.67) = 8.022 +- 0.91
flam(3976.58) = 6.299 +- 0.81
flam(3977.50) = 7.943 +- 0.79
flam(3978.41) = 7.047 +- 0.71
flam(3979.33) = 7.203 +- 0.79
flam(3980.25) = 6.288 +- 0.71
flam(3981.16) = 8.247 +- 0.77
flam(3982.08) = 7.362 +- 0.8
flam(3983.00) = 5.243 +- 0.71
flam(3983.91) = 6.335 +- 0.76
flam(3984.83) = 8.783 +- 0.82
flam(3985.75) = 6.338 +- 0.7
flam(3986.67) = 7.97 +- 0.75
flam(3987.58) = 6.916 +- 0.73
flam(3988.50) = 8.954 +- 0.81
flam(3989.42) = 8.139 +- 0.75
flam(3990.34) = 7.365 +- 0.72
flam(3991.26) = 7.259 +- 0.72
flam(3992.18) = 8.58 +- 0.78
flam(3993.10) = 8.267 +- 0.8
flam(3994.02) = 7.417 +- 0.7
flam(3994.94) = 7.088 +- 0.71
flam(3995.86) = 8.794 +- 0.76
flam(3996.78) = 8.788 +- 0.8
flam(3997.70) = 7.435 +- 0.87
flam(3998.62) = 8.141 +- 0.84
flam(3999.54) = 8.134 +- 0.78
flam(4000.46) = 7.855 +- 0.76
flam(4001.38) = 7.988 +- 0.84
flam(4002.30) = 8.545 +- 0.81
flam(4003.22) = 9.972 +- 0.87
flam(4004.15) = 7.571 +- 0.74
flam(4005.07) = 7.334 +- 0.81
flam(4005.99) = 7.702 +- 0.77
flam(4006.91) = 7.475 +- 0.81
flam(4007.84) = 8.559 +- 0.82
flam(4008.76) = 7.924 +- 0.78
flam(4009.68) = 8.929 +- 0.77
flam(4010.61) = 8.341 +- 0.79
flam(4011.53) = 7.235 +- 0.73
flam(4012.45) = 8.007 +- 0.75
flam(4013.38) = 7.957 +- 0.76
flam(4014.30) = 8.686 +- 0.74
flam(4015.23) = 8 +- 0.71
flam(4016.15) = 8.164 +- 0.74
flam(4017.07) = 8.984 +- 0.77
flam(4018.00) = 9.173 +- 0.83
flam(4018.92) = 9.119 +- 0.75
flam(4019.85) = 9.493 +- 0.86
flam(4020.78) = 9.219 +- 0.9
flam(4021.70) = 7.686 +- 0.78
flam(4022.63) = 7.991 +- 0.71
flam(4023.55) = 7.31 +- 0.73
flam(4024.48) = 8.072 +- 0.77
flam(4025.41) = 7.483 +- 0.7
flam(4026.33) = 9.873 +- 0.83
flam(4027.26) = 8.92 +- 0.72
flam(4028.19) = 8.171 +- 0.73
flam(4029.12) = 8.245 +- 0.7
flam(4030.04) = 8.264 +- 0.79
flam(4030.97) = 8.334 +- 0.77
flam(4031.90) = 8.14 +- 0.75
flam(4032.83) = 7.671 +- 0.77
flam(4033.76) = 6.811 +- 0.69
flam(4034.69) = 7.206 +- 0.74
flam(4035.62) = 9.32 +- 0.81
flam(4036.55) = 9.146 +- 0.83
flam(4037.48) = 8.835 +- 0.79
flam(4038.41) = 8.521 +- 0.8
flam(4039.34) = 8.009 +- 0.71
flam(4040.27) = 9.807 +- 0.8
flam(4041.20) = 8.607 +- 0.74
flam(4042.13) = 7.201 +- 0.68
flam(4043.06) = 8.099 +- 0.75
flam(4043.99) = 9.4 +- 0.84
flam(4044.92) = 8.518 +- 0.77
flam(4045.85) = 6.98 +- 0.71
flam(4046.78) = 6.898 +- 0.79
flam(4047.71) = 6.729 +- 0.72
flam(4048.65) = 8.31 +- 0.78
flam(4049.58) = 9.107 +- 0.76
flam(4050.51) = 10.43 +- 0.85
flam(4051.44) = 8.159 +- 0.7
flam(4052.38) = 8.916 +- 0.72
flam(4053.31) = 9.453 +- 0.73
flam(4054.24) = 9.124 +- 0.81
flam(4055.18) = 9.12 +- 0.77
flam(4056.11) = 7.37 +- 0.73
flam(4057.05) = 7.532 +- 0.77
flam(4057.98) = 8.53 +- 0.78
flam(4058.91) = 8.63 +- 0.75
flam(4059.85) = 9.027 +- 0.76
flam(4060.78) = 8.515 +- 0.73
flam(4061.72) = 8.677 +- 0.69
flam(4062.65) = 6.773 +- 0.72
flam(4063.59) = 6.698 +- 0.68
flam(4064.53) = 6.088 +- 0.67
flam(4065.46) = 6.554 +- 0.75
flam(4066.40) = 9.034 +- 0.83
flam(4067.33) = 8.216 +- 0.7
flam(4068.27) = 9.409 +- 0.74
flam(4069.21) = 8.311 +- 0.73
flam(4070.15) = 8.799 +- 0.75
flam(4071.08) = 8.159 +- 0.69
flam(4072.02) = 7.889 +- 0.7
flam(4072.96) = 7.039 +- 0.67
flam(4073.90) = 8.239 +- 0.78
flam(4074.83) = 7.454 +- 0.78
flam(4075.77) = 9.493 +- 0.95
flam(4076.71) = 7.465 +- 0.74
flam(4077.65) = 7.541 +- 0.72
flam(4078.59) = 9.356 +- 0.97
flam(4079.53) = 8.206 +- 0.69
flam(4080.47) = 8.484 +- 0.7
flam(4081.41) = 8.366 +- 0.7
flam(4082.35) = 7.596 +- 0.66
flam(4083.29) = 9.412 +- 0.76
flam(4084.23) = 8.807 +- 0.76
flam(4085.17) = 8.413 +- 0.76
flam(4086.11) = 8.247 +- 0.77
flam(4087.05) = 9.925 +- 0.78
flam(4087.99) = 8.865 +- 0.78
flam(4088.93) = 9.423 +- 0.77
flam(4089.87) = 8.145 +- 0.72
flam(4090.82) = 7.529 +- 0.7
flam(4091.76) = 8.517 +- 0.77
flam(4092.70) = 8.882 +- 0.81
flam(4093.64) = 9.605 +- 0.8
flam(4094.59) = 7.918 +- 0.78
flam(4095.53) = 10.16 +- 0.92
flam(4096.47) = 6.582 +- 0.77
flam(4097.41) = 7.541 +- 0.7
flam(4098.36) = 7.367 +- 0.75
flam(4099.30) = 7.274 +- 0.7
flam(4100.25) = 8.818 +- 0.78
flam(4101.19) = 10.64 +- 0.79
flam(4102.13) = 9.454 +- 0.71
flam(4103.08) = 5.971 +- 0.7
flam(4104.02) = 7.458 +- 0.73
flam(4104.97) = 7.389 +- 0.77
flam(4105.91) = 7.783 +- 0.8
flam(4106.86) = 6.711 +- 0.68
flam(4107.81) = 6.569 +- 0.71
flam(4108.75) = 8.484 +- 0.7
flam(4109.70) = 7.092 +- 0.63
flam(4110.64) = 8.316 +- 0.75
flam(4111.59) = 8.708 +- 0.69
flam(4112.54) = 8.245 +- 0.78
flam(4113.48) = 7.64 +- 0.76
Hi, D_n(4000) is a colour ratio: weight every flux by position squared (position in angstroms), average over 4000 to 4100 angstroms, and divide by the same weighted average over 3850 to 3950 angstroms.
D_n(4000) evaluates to 1.33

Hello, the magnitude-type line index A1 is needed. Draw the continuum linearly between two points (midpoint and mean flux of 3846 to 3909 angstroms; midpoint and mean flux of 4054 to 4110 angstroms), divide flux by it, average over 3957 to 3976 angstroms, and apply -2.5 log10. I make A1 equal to 0.33 mag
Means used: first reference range 6.92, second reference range 8.18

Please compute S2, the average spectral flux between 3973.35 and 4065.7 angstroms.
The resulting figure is 8.03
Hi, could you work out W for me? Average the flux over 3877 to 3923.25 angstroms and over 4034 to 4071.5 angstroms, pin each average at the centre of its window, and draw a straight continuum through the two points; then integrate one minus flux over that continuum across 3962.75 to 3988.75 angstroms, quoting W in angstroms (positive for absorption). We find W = 5.0 angstroms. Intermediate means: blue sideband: 6.95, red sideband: 8.3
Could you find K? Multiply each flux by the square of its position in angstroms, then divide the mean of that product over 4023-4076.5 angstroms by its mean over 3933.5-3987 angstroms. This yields 1.37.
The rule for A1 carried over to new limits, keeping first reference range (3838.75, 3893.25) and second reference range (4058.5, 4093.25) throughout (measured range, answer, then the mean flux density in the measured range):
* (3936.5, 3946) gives 0.12 mag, 6.49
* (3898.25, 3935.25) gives 0.04 mag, 6.83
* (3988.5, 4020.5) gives -0.06 mag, 8.2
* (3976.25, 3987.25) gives 0.07 mag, 7.1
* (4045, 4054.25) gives -0.04 mag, 8.38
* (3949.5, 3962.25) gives 0.08 mag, 6.84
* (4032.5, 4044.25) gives -0.05 mag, 8.35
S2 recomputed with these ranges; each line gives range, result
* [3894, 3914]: 7.42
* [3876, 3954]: 6.65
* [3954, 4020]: 7.19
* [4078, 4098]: 8.56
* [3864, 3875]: 7.62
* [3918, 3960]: 6.38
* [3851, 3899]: 6.76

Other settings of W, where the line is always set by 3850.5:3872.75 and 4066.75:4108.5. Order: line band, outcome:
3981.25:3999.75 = 0.19 angstroms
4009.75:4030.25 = -1.27 angstroms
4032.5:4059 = -1.05 angstroms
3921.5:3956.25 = 5.73 angstroms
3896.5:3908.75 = -0.31 angstroms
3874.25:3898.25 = 2.59 angstroms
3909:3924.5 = -0.18 angstroms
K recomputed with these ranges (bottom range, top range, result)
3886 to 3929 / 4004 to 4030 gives 1.23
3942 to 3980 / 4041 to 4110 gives 1.39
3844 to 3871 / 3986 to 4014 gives 1.21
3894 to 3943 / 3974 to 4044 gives 1.25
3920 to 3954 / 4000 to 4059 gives 1.40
